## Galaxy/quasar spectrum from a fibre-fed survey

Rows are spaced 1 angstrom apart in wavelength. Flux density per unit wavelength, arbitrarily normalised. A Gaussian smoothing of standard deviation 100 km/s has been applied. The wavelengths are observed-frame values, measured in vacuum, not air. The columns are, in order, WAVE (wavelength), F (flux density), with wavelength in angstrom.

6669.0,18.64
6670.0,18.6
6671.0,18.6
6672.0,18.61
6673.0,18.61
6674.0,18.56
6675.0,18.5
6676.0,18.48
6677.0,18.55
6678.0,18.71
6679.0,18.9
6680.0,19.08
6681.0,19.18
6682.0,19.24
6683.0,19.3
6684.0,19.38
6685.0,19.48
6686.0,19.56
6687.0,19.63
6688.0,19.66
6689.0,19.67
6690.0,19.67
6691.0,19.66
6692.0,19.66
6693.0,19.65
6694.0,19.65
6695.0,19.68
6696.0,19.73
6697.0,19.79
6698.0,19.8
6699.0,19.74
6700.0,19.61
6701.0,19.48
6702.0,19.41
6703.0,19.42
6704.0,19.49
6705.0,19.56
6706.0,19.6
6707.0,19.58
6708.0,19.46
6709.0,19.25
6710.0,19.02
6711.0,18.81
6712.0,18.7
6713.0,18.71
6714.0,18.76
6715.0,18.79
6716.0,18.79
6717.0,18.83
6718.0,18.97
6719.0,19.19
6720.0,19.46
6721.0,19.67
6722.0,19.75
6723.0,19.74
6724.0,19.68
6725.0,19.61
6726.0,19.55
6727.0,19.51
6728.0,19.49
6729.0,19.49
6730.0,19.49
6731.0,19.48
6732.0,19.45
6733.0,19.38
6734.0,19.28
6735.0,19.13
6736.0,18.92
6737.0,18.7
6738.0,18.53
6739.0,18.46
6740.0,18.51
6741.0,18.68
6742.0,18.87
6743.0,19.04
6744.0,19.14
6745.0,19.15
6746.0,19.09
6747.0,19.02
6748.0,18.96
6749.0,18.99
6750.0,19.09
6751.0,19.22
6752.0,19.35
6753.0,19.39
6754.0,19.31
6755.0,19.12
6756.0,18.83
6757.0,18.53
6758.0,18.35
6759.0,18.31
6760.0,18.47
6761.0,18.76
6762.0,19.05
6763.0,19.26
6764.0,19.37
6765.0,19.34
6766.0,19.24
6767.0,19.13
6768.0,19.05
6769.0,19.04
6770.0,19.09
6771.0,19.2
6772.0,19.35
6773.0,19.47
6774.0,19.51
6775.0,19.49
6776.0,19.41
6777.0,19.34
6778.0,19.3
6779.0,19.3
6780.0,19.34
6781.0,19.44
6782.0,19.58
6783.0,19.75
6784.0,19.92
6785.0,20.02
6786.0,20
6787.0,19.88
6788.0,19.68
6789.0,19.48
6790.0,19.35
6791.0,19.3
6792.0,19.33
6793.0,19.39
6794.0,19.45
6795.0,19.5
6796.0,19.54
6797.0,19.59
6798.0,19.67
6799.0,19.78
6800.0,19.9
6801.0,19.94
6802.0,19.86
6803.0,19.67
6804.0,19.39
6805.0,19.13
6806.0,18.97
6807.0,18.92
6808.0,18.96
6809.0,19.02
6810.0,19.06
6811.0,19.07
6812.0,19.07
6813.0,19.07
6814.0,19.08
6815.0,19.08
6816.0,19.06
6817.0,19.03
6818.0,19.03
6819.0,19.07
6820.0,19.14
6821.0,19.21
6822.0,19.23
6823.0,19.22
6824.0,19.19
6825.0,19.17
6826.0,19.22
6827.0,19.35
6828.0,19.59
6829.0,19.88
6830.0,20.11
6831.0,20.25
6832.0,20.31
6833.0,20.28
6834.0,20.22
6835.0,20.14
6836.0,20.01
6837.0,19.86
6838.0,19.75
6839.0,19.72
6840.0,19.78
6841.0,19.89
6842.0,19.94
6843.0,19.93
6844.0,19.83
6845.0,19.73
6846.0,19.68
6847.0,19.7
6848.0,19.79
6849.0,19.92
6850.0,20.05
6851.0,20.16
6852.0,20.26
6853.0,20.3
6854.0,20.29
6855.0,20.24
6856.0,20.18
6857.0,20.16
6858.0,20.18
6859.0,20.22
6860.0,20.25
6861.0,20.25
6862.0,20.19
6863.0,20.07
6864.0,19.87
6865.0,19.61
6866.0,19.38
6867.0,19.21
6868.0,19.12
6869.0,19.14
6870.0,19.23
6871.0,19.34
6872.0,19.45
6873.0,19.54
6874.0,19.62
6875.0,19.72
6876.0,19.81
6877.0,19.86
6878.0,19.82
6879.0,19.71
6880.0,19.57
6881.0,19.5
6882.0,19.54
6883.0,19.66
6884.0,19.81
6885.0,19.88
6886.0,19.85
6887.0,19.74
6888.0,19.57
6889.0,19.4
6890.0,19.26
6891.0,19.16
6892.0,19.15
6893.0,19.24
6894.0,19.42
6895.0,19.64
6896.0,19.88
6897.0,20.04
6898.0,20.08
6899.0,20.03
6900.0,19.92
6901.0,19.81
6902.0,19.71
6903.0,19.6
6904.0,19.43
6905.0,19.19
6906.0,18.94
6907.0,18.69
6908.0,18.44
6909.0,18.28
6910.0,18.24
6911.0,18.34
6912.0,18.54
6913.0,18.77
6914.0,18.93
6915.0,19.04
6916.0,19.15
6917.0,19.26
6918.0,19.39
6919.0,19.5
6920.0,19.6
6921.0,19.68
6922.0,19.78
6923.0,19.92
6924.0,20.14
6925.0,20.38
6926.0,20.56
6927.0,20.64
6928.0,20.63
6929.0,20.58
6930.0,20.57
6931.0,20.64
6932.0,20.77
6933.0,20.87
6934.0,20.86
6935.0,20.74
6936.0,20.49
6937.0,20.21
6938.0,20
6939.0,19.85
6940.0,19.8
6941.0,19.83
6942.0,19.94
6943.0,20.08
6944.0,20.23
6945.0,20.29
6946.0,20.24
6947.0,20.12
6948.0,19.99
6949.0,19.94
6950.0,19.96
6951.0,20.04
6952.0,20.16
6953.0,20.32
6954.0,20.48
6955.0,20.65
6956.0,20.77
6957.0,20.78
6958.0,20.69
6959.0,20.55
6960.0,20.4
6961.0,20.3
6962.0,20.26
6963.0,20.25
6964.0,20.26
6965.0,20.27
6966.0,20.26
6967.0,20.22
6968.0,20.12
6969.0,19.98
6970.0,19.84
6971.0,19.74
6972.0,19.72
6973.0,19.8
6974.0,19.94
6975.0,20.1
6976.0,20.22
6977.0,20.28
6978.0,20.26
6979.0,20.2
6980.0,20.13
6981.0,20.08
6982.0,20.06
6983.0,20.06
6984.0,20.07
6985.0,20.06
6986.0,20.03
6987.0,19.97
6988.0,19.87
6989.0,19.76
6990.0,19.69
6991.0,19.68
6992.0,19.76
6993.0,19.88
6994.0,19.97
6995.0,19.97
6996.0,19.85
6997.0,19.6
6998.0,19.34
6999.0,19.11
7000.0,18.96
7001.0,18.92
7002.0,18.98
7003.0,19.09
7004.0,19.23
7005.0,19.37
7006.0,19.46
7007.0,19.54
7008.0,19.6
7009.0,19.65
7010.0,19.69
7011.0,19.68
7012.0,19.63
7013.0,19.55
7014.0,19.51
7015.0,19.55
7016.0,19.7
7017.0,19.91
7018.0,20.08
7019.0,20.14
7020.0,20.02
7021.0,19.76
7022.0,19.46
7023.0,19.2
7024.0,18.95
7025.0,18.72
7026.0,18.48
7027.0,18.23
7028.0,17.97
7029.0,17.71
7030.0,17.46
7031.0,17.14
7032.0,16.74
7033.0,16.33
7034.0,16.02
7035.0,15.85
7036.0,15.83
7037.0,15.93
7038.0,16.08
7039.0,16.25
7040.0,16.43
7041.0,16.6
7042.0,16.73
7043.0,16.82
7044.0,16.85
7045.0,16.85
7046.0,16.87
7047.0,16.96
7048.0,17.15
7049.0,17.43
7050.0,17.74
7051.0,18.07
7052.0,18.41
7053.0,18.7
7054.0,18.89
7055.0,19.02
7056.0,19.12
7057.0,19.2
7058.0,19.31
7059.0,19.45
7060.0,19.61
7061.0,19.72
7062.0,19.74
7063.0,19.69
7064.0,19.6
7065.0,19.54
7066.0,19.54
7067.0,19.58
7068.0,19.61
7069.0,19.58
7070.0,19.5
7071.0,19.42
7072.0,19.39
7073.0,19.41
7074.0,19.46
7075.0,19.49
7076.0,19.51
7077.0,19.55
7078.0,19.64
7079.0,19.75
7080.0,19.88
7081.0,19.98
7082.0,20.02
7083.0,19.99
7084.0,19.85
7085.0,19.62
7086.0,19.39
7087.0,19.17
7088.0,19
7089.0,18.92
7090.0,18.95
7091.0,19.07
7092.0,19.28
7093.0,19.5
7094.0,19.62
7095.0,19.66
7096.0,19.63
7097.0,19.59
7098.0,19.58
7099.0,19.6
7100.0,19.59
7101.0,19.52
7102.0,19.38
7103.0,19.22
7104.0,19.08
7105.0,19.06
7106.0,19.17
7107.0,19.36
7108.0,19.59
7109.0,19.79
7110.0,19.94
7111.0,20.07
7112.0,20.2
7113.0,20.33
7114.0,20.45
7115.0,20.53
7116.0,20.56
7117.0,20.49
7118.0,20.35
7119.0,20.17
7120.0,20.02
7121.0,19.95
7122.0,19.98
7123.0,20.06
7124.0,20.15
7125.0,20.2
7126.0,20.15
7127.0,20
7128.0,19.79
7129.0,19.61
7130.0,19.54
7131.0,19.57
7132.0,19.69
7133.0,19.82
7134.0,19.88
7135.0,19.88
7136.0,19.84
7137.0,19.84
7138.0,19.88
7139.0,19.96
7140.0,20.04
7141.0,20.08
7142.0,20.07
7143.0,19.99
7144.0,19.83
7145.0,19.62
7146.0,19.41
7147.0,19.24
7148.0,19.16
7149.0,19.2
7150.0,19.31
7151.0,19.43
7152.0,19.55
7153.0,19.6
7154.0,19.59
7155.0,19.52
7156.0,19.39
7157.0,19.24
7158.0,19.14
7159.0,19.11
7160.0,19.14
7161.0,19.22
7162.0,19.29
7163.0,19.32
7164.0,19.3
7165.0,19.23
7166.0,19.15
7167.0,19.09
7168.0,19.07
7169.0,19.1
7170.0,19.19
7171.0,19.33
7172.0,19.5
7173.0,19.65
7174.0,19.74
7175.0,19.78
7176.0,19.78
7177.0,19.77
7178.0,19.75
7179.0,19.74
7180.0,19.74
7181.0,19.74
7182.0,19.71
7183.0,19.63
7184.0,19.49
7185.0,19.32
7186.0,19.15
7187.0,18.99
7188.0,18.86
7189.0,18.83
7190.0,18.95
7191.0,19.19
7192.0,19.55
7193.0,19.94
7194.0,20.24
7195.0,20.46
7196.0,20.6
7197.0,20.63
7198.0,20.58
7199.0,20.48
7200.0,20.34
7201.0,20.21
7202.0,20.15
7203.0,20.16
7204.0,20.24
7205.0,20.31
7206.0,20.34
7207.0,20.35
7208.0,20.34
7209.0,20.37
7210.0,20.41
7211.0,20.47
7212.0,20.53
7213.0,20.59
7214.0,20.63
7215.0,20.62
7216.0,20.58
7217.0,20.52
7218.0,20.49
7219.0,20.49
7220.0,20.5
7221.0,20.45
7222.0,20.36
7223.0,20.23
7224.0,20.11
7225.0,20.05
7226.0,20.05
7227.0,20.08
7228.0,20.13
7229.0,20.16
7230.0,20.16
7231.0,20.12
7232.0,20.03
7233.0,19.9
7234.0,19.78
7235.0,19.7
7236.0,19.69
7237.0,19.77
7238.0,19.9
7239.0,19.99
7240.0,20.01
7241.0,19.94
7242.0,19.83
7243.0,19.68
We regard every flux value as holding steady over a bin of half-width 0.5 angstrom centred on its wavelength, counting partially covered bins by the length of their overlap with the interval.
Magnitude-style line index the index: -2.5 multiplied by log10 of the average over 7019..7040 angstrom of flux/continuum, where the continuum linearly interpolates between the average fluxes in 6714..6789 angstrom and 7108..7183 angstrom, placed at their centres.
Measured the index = 0.11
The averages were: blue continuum 19.2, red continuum 19.7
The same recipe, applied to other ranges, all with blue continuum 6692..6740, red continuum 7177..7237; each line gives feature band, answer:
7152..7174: 0.04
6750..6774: 0.02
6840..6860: -0.03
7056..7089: 0.02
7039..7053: 0.16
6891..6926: 0.01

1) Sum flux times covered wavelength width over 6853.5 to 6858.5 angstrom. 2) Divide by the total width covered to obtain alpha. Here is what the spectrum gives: 20.2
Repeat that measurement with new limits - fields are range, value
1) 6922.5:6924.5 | 20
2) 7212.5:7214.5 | 20.6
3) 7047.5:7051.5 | 17.6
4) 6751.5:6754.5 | 19.4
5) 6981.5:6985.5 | 20.1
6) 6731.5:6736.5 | 19.2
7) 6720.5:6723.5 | 19.7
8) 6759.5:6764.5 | 19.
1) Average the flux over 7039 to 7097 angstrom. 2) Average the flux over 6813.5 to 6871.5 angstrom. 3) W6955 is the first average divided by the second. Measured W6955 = 0.96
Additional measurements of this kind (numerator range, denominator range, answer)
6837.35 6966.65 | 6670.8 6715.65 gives 1.03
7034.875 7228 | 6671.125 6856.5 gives 1.01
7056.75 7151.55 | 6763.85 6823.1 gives 1.02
